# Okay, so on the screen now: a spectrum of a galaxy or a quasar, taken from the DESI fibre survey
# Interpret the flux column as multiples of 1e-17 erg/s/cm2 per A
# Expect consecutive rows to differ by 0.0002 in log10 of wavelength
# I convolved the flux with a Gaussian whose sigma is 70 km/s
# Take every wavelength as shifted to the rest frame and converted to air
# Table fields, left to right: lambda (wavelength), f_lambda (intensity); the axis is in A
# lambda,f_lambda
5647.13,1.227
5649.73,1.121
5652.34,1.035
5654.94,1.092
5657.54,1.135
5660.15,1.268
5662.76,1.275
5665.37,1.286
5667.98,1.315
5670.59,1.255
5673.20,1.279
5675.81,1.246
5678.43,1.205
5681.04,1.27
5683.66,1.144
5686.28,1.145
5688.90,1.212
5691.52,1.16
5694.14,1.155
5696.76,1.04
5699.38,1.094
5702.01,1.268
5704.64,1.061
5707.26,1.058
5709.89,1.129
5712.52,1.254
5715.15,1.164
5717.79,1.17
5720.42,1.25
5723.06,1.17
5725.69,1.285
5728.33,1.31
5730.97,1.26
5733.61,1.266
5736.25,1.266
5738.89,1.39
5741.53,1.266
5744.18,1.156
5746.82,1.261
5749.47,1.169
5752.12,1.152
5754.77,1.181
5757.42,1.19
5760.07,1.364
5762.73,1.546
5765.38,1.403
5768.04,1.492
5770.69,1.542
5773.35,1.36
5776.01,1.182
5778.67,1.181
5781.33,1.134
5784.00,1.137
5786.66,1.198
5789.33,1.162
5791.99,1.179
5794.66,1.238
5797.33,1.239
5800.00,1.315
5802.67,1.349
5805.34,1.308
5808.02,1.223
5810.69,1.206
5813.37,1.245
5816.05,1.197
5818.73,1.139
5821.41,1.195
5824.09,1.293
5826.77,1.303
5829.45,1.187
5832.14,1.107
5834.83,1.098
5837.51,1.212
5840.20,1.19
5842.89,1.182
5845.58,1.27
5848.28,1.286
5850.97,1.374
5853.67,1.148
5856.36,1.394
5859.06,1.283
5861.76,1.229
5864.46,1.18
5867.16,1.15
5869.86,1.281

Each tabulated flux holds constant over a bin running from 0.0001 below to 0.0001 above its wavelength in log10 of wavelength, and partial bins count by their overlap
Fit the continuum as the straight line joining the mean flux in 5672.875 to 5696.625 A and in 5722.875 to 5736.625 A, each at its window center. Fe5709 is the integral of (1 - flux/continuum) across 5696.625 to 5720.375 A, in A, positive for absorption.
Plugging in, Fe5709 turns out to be 1.59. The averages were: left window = 1.19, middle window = 1.15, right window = 1.27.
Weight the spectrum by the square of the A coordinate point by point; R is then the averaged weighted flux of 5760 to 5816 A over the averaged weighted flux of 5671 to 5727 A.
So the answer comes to 1.12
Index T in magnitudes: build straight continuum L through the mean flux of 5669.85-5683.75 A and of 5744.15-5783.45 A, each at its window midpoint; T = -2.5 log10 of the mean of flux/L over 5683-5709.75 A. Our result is 0.107 mag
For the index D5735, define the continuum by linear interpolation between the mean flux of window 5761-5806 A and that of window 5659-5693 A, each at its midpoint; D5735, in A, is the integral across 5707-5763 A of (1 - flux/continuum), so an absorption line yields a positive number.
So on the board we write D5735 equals 1.3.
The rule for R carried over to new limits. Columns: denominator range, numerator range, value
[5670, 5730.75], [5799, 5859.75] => 1.09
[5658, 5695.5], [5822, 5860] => 1.07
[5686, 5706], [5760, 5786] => 1.20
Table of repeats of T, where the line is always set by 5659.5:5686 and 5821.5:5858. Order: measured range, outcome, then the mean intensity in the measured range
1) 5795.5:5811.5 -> -0.03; 1.27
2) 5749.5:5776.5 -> -0.08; 1.34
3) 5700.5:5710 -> 0.11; 1.13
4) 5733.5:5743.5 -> -0.04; 1.29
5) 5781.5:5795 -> 0.06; 1.17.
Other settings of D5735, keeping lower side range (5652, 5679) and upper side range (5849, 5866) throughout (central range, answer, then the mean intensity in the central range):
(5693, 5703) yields 0.8 A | 1.14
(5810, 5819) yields 0.4 A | 1.2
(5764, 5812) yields -0.7 A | 1.27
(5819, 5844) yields 1.3 A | 1.19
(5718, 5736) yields -0.2 A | 1.25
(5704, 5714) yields 0.8 A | 1.13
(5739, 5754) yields 0.3 A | 1.22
